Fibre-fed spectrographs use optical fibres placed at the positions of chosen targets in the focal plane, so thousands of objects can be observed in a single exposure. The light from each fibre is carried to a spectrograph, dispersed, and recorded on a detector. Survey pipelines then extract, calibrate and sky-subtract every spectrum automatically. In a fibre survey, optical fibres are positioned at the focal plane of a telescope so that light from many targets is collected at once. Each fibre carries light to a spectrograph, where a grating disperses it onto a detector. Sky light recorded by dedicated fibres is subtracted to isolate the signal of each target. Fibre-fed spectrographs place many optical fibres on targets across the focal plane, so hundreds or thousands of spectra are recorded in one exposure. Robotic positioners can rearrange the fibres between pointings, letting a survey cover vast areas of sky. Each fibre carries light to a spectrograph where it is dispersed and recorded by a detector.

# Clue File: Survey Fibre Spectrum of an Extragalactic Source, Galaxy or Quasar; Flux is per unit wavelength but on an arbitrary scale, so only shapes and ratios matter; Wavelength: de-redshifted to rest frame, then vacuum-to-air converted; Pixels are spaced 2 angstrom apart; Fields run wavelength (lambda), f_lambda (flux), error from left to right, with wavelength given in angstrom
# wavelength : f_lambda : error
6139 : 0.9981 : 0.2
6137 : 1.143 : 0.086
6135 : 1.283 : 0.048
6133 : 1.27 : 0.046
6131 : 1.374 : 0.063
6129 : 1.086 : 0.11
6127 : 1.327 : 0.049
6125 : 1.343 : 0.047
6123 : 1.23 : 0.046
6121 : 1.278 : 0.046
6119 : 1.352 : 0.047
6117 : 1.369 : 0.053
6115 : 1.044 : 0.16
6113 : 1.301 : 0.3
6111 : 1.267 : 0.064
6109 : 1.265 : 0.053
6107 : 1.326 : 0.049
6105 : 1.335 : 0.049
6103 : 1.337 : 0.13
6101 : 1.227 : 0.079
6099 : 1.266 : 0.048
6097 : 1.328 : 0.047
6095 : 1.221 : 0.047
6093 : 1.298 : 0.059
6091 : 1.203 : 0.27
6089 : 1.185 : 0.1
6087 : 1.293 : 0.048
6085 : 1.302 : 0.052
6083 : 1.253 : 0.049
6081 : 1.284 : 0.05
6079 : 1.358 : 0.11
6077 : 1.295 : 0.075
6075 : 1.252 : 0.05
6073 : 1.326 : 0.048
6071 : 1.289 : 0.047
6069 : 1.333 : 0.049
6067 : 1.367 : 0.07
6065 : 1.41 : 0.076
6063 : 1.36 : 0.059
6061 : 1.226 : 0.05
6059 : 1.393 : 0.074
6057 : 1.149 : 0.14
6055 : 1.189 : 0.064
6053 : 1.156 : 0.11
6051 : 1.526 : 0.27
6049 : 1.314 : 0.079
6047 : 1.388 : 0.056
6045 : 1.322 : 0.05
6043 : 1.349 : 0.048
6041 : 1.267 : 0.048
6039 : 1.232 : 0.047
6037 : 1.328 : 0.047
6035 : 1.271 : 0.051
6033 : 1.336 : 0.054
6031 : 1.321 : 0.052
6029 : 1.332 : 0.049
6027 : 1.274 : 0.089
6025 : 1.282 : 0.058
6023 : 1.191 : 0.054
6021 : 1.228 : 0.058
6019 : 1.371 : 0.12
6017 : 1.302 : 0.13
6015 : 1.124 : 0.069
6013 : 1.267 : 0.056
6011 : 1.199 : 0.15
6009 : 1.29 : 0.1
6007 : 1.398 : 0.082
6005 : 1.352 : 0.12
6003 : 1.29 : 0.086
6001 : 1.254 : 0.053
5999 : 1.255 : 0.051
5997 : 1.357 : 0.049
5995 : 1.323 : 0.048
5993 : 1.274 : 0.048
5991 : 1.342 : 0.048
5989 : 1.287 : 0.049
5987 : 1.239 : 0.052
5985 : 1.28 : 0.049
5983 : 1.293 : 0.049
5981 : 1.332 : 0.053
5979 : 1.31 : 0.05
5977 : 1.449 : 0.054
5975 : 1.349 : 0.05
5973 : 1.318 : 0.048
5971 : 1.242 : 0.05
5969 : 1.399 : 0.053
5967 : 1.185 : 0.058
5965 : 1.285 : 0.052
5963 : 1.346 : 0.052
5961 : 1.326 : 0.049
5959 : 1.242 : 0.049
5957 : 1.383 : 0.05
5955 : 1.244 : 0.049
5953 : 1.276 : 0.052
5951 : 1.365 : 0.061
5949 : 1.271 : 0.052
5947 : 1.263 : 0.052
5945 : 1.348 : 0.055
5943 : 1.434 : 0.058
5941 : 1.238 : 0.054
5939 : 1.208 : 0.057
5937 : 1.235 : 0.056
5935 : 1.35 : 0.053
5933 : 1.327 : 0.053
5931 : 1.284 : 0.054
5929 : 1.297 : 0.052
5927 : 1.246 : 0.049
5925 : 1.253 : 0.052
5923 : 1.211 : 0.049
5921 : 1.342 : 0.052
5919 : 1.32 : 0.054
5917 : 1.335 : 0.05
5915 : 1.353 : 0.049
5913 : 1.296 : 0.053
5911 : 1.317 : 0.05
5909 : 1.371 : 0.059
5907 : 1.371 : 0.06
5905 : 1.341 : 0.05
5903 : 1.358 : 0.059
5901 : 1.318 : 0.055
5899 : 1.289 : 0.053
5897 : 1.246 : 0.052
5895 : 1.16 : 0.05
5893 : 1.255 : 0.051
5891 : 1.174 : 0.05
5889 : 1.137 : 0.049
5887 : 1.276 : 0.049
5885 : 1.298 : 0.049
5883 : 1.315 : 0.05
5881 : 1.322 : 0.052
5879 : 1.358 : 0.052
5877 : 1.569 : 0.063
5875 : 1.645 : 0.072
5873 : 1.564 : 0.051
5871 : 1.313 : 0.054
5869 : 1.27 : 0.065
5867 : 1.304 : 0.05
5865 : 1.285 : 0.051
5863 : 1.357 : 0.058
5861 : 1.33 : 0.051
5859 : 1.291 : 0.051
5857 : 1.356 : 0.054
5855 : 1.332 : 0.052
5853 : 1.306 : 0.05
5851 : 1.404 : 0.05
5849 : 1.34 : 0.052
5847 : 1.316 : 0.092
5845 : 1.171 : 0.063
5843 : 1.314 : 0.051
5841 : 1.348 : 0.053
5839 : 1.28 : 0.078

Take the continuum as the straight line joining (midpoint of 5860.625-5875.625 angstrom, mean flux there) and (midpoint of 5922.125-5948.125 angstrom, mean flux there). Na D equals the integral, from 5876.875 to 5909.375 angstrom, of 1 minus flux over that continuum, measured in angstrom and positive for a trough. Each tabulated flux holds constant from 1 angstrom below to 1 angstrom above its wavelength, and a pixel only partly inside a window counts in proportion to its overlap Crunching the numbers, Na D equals 1.2 angstrom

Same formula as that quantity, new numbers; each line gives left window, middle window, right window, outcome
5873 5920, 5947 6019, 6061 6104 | 0.70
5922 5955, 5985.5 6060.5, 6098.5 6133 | -0.48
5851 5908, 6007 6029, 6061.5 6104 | 0.70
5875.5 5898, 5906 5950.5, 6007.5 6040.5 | -0.63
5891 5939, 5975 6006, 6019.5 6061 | -0.42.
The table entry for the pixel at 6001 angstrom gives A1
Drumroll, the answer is 1.254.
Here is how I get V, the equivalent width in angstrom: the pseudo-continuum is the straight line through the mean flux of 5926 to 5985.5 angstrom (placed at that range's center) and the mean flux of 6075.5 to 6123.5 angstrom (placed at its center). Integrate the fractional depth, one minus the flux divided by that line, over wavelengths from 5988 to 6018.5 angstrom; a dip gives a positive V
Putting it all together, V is 0.1 angstrom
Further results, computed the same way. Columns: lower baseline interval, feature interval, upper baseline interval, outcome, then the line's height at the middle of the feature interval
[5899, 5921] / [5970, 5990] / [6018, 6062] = 0.04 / 1.31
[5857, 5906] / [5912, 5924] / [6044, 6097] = 0.09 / 1.32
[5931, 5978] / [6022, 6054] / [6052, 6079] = -0.27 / 1.29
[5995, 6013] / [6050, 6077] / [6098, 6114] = -0.24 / 1.29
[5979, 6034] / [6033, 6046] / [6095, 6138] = -0.14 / 1.28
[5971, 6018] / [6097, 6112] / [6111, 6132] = -0.21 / 1.27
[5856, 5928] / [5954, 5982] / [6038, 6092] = -0.10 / 1.31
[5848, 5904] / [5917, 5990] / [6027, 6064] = 0.90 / 1.32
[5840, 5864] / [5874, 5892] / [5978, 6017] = -0.39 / 1.31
